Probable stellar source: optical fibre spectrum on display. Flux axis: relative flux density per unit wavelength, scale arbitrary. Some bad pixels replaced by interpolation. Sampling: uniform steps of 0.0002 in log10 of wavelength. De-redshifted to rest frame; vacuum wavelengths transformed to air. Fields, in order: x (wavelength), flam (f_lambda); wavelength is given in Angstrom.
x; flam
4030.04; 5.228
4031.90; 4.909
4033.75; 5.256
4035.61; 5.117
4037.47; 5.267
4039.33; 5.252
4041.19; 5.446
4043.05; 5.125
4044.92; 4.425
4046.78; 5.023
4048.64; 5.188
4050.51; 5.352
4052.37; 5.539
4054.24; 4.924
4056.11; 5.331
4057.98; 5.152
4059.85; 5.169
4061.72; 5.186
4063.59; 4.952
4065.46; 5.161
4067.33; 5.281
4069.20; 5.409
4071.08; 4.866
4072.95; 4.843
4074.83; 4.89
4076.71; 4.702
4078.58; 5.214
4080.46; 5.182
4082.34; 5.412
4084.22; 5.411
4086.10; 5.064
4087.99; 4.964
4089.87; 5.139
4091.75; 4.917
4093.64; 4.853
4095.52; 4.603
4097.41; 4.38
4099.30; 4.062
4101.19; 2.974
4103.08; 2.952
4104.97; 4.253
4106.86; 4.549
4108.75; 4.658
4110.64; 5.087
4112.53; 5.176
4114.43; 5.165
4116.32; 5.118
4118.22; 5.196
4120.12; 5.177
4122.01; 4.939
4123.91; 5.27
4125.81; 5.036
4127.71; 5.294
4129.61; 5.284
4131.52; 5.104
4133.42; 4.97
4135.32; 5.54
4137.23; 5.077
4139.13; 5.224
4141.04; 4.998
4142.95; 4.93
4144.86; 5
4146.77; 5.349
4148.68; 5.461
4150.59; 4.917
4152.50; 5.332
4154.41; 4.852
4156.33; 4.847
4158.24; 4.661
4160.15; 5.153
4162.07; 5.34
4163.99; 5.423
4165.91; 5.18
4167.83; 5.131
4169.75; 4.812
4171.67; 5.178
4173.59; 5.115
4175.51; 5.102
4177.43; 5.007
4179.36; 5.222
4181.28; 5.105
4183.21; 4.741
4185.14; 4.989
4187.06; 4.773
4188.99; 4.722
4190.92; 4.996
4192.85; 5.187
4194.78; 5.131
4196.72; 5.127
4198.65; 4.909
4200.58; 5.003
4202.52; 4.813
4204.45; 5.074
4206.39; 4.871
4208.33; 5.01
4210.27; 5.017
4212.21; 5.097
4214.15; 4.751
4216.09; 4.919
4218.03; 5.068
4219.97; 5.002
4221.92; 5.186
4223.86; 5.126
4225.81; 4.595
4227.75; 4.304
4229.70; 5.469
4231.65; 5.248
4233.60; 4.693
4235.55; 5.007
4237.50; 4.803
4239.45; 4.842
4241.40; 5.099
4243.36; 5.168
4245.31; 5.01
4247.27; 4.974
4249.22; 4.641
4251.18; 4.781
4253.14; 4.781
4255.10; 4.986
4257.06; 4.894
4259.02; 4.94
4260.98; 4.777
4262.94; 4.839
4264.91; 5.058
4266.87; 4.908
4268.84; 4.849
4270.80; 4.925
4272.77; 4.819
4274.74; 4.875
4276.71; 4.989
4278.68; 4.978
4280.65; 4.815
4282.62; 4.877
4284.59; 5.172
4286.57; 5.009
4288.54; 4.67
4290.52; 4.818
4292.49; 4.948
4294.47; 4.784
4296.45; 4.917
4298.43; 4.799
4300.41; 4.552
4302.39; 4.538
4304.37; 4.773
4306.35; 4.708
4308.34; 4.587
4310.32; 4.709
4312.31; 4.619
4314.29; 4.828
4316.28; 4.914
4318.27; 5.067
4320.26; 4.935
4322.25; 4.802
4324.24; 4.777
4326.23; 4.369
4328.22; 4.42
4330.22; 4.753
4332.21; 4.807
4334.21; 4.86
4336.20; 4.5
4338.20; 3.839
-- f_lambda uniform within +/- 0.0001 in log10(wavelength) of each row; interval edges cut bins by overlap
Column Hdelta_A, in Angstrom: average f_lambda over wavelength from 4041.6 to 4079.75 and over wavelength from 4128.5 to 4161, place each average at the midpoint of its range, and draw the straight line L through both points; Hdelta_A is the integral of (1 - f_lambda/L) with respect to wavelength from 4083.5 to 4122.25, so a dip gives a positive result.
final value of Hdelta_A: 3.10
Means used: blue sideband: 5.09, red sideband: 5.1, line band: 4.69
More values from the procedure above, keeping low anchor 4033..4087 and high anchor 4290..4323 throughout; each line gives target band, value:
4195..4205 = -0.11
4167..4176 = -0.16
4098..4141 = 1.95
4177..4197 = -0.16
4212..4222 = -0.14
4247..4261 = 0.04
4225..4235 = 0.04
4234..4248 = -0.28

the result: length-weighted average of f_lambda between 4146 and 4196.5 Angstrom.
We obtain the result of 5.07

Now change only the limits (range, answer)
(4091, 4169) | 4.91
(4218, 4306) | 4.89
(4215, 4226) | 5.01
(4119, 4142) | 5.16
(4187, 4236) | 4.97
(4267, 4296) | 4.9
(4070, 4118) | 4.75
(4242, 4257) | 4.91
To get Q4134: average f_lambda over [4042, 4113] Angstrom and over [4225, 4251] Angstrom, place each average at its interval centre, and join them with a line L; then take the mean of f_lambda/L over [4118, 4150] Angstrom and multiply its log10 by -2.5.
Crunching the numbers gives -0.06 mag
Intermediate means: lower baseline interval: 4.88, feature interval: 5.16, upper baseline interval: 4.91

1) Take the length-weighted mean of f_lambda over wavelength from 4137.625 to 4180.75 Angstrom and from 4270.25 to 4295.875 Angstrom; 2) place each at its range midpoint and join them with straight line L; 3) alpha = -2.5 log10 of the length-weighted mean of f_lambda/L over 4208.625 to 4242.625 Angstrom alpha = 0.01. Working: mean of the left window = 5.1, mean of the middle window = 4.96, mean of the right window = 4.9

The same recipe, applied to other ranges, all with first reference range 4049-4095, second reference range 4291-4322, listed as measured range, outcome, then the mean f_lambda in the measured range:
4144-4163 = -0.020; 5.09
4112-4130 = -0.024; 5.16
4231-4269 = -0.012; 4.91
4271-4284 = -0.018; 4.9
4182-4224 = -0.010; 4.98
